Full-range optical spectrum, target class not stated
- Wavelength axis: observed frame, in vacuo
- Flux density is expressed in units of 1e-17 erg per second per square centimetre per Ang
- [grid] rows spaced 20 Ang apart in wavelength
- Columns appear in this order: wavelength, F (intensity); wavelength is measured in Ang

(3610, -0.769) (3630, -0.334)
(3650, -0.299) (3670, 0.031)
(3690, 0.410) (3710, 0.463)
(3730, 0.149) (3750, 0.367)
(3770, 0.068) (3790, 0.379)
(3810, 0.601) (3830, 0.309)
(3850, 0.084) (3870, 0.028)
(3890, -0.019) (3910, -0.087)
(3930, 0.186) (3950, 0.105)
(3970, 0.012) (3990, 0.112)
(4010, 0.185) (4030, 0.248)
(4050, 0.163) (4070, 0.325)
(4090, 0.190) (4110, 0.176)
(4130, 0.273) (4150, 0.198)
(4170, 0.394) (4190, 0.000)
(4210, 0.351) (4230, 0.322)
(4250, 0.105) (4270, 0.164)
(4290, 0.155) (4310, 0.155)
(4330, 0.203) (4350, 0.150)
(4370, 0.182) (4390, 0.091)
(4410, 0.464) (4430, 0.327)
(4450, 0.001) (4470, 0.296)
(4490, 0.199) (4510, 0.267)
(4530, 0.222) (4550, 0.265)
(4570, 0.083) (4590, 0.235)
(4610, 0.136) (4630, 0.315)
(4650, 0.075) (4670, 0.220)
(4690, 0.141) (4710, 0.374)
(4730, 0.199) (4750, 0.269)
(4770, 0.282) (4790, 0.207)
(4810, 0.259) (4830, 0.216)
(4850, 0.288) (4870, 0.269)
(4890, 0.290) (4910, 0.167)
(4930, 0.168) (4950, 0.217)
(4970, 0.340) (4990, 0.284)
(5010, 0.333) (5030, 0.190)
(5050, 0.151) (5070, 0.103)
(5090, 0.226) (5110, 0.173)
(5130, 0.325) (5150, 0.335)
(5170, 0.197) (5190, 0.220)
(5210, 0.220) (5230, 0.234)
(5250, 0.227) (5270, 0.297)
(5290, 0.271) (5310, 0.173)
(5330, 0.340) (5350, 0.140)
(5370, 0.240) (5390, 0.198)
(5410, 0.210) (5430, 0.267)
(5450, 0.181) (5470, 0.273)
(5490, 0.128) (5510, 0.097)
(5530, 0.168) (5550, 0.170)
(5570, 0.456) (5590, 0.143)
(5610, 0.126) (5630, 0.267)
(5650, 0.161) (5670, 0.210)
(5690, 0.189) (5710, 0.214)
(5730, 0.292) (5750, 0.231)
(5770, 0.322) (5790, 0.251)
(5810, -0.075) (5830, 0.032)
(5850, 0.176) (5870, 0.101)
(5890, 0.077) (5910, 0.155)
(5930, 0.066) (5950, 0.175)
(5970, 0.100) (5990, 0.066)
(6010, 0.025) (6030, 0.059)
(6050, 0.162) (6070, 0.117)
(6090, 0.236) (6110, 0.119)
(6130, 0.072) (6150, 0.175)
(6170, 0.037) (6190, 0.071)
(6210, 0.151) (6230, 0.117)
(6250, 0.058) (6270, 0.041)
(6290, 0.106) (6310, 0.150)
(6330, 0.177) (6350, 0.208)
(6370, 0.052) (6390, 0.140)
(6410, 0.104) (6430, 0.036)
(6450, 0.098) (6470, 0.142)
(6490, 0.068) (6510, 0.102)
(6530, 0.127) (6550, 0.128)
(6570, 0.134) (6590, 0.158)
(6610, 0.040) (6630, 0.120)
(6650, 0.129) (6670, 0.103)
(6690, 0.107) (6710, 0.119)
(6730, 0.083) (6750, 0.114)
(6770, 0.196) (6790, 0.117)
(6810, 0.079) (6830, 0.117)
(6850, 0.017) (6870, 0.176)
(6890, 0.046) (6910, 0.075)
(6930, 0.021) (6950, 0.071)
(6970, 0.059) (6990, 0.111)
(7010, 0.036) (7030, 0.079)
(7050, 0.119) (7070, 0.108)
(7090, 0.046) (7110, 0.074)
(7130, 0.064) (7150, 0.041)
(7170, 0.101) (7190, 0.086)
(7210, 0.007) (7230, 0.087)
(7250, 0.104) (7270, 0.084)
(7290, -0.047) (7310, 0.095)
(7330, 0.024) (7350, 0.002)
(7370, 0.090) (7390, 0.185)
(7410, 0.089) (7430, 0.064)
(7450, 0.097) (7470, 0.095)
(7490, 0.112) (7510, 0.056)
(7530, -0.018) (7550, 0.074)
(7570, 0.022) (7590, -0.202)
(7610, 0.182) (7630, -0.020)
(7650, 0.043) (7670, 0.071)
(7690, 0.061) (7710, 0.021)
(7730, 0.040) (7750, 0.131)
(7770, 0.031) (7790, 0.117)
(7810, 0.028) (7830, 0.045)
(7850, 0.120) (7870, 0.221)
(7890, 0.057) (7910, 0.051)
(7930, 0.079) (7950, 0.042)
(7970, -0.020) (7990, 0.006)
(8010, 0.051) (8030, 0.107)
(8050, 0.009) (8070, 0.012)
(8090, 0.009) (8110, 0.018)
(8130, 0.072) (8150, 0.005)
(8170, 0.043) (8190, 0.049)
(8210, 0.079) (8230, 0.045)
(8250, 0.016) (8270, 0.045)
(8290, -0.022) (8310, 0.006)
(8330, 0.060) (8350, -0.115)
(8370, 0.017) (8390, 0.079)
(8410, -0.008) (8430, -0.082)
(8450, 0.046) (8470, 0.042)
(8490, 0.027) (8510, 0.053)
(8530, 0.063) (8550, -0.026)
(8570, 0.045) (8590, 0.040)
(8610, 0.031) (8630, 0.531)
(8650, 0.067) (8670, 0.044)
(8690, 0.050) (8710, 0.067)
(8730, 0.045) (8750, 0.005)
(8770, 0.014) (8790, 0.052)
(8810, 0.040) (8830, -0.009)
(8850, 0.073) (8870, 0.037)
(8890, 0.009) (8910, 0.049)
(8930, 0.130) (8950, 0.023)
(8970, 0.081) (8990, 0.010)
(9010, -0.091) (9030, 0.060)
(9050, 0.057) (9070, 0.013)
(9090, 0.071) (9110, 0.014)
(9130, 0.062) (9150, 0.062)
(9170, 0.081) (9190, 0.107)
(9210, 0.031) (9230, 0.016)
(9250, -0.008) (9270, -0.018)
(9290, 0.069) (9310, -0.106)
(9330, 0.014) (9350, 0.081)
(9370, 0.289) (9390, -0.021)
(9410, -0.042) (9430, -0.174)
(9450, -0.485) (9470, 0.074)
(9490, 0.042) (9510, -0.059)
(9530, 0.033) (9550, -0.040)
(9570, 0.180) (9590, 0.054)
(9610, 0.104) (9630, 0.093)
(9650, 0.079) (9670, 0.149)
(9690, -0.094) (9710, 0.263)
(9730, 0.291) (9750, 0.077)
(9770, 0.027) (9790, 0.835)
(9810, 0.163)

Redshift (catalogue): 1.314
